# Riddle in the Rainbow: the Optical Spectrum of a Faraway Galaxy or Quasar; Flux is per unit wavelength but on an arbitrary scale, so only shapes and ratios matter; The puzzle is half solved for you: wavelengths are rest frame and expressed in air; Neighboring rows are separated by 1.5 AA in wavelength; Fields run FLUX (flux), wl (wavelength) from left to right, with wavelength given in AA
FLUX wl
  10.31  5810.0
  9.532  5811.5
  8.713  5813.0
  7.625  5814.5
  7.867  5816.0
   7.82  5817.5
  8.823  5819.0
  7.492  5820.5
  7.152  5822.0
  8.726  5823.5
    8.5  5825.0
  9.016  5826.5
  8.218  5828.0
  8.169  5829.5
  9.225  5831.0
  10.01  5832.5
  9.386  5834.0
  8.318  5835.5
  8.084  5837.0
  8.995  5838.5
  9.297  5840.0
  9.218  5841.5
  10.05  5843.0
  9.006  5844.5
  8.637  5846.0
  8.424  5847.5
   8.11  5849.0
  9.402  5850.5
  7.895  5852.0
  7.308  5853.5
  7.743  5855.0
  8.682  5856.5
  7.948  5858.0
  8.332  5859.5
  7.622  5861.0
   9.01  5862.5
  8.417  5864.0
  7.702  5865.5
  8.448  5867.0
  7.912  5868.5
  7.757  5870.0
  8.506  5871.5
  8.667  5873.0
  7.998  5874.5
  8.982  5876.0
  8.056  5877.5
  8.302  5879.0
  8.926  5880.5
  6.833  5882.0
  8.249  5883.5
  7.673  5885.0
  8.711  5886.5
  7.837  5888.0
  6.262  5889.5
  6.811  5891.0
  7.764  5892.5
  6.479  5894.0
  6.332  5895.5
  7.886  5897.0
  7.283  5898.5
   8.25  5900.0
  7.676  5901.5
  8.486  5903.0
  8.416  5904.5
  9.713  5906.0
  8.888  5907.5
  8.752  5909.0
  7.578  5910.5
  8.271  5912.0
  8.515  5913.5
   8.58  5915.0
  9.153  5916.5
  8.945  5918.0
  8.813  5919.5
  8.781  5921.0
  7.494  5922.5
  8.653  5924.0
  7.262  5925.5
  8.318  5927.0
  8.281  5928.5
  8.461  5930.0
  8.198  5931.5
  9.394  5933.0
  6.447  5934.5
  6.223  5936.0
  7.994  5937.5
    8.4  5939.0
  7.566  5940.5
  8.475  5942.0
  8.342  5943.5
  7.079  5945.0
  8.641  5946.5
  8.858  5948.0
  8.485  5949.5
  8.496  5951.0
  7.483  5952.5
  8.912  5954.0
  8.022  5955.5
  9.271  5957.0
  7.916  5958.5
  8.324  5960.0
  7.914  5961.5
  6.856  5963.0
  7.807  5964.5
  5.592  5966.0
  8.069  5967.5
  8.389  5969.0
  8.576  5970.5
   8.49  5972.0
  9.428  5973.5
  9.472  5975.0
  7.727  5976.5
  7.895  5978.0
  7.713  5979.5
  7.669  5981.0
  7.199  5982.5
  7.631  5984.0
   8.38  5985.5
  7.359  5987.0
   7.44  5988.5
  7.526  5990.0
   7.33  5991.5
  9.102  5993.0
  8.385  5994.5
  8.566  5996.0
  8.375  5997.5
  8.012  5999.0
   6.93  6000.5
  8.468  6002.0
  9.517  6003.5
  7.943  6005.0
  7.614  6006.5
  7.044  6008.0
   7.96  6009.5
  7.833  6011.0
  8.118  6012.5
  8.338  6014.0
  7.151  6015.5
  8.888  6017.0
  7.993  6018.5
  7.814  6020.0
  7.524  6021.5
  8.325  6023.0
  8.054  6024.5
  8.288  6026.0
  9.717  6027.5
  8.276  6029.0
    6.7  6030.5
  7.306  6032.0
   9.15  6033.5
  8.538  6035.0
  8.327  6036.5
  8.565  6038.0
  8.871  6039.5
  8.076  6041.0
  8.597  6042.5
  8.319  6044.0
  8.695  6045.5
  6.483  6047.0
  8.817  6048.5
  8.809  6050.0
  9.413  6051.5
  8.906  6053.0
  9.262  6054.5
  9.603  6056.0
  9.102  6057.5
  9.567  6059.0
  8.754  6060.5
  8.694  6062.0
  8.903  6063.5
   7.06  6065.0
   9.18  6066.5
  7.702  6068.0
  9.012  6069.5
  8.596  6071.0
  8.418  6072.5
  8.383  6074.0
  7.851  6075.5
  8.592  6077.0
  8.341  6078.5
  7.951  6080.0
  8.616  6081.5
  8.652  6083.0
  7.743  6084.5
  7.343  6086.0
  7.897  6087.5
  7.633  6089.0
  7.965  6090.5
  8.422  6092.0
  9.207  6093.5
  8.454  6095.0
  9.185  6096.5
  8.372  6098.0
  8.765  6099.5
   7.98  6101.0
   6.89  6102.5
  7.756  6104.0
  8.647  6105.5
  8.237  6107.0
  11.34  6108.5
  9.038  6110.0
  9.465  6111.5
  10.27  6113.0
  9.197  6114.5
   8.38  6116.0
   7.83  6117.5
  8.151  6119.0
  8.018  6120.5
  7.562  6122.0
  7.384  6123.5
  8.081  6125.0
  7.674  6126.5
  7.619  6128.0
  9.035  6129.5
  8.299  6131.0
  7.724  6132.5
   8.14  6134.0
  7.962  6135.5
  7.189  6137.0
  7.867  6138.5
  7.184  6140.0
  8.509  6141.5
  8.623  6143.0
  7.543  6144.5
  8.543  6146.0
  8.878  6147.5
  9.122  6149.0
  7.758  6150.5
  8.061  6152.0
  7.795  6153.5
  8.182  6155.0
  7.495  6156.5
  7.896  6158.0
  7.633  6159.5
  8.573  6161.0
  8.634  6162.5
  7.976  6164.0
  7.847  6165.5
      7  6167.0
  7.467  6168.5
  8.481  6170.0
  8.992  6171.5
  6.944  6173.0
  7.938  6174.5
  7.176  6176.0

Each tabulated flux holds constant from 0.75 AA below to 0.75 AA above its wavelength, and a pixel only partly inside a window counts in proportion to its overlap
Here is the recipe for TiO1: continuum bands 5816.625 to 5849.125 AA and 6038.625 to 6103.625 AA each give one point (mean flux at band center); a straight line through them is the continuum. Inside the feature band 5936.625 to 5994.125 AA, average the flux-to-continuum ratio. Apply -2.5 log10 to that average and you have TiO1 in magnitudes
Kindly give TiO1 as 0.07 mag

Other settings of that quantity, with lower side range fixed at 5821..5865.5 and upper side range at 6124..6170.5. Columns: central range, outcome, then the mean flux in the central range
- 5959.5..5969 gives 0.12 mag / 7.48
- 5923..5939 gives 0.06 mag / 7.94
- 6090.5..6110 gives -0.06 mag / 8.6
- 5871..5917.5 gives 0.05 mag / 8.06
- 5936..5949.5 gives 0.04 mag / 8.08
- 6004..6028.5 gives 0.03 mag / 8.06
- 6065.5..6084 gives -0.03 mag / 8.41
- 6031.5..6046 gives -0.03 mag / 8.46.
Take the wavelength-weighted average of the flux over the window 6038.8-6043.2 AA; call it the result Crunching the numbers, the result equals 8.51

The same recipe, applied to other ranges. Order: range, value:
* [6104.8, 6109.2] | 9.39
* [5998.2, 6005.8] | 8.17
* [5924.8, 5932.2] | 8.11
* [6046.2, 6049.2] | 7.65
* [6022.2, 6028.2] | 8.58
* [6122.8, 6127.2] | 7.72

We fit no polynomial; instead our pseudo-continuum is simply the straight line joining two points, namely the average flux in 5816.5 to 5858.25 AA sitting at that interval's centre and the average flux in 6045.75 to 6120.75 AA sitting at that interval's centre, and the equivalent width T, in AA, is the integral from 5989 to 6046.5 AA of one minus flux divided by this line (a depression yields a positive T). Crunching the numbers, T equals 2.6 AA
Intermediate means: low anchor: 8.56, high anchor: 8.54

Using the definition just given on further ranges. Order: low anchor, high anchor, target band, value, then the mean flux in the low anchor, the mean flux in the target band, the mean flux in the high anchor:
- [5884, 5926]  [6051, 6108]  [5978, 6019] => 1.6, 8.05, 7.94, 8.46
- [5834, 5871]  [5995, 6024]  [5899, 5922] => -0.7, 8.45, 8.56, 8.03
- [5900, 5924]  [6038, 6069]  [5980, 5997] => 1.4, 8.53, 7.88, 8.64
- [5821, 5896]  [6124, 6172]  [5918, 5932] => -0.1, 8.27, 8.29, 8.05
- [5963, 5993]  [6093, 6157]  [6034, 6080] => -2.6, 7.88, 8.57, 8.31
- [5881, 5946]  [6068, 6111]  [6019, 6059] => -0.9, 8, 8.46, 8.4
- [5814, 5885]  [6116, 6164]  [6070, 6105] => -0.5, 8.4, 8.23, 8.04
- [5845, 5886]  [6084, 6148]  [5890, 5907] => 1.0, 8.21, 7.73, 8.28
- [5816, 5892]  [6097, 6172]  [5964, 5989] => 1.0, 8.33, 7.94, 8.22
